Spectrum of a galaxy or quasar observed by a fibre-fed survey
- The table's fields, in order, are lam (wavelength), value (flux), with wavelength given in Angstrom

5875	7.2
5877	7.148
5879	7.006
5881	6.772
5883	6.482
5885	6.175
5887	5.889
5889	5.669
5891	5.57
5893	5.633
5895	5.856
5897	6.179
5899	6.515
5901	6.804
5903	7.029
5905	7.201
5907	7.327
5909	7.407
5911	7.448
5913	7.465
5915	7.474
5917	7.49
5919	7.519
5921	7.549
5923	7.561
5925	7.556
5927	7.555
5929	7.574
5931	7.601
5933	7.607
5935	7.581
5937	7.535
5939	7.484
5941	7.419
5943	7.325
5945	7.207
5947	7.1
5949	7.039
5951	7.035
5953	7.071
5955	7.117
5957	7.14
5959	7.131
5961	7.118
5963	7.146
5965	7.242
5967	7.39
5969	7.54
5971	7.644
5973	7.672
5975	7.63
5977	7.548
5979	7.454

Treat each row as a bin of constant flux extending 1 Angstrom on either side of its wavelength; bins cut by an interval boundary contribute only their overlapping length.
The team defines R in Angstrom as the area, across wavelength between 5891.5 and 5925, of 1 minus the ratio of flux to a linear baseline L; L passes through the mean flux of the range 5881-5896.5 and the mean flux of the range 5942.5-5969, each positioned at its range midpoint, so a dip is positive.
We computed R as -3.7 Angstrom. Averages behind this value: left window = 5.96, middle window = 7.02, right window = 7.17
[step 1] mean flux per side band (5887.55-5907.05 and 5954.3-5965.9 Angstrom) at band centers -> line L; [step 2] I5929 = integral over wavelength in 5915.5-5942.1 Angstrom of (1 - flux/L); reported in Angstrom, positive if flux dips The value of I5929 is -3.2 Angstrom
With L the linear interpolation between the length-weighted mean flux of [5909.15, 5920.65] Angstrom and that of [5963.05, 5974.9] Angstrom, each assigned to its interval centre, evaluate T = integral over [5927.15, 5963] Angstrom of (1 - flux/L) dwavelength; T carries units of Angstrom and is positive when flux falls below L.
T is 0.85 Angstrom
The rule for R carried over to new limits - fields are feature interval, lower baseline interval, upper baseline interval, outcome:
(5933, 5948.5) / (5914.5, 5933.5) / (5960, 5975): 0.2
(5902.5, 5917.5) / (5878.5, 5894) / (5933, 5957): -1.8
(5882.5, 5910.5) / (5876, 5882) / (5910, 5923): 3.1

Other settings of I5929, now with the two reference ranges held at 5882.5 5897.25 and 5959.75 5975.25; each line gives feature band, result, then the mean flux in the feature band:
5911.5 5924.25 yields -2.1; 7.51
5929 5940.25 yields -1.3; 7.56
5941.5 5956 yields -0.2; 7.14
